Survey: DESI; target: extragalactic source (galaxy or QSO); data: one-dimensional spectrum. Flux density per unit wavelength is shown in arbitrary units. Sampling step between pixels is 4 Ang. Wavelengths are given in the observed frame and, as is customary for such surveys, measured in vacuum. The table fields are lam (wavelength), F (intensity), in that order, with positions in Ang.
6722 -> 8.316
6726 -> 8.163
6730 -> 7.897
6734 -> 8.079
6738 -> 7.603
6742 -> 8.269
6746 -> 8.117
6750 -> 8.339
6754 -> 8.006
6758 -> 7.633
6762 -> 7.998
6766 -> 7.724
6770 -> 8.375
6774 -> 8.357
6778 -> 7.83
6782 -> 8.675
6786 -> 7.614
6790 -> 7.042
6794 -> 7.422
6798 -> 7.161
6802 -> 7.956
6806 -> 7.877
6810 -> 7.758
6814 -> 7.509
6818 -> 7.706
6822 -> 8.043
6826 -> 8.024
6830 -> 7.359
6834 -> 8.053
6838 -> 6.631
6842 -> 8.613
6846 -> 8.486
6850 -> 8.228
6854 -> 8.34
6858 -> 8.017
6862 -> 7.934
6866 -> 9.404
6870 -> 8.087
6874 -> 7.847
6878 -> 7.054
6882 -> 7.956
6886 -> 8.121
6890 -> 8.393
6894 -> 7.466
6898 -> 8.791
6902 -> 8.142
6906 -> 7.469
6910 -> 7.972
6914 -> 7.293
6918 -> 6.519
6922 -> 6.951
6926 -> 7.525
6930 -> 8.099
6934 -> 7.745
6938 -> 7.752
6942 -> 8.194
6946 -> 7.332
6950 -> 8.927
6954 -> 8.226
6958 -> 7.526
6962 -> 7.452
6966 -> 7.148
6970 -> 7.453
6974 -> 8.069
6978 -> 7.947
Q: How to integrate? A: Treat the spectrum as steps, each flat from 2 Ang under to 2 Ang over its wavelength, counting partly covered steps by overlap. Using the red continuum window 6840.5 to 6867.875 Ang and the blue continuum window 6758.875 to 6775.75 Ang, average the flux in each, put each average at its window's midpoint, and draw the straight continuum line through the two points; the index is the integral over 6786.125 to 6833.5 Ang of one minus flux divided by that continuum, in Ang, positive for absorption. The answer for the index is 3.51 Ang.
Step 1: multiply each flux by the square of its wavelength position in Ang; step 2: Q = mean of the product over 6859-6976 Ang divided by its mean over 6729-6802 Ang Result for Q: 1.04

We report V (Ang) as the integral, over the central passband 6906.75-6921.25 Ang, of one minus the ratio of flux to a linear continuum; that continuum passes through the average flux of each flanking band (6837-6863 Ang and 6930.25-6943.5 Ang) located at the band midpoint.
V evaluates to 1.3 Ang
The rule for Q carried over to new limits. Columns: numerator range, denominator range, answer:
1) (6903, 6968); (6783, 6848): 1.03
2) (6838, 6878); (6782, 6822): 1.09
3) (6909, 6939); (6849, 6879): 0.93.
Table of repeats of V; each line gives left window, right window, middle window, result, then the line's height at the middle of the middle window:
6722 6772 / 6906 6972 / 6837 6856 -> -0.8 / 7.82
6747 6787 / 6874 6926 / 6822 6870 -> -1.6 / 7.84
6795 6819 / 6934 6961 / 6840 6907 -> -3.1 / 7.79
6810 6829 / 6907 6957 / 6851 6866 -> -1.0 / 7.76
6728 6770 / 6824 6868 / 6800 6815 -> 0.5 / 8.05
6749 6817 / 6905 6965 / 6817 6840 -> 0.4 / 7.78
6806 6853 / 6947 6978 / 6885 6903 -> -0.8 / 7.84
